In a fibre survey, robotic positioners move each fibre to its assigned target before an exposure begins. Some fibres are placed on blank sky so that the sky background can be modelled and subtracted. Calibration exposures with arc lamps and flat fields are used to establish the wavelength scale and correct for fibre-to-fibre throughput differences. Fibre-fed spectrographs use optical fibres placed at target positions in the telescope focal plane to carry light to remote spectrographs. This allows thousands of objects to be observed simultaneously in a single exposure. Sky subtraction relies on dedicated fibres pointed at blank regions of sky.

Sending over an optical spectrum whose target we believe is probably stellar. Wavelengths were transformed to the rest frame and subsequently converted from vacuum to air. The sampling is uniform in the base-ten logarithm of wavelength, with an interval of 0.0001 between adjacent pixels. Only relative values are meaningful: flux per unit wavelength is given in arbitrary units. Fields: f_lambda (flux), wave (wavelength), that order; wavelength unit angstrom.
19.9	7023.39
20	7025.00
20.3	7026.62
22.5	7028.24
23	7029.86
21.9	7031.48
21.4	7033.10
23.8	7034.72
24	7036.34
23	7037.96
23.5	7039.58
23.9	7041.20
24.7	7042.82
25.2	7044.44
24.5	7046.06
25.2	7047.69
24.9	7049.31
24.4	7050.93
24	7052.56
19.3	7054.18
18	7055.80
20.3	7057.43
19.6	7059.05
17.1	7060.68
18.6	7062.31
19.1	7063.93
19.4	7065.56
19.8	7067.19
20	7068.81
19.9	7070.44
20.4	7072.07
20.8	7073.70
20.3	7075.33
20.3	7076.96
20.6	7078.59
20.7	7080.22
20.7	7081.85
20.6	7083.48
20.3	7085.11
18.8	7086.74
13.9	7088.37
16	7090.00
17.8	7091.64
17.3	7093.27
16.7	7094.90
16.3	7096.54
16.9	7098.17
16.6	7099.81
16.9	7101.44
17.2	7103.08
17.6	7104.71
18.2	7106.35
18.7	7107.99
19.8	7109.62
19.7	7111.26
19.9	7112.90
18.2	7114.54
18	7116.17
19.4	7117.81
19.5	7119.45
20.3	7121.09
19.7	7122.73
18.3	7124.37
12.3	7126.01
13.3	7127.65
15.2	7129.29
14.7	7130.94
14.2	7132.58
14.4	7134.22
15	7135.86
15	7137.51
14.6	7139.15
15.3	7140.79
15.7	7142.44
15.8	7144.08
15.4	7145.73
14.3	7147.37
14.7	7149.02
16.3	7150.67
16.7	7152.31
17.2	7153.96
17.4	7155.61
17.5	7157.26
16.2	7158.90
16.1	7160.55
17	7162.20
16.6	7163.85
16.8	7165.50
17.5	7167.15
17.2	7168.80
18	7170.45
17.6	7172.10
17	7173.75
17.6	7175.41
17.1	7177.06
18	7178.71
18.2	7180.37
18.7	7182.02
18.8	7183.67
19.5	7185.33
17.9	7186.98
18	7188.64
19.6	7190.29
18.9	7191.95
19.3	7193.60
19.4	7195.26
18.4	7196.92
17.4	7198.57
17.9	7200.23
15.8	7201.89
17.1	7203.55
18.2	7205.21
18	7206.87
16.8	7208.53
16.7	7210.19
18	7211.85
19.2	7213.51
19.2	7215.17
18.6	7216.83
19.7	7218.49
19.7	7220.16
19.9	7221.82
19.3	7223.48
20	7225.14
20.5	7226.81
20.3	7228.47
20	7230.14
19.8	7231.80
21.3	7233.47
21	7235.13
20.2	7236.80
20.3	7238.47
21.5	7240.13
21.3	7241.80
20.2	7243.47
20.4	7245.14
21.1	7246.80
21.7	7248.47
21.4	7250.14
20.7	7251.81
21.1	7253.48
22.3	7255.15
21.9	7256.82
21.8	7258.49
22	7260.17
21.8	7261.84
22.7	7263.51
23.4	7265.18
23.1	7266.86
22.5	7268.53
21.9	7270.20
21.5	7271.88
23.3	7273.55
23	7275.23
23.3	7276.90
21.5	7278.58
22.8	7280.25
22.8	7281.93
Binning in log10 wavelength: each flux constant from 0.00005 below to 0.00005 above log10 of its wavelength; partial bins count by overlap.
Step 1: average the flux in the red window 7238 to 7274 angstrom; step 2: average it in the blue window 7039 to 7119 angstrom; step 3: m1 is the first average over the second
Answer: 1.10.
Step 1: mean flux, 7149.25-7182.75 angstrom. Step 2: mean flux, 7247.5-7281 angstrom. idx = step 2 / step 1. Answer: 1.3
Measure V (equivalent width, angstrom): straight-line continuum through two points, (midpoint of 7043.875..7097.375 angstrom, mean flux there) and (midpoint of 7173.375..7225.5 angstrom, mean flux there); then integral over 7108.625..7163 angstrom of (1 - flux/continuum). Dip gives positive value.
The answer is 7.4 angstrom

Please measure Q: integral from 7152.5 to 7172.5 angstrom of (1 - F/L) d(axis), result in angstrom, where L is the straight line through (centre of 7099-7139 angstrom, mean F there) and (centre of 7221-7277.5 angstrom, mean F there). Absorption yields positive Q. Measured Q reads 1.59 angstrom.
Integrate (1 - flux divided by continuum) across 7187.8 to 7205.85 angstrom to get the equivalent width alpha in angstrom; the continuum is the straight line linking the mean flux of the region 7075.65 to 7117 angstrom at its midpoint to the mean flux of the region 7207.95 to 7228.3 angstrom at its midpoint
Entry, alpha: 0.7 angstrom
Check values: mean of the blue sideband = 18.3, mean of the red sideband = 19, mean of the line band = 18.2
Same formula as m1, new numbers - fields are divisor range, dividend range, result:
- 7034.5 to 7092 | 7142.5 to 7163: 0.77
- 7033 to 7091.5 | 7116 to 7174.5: 0.78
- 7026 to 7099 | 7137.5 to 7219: 0.84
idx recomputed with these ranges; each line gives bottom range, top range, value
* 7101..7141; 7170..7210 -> 1.06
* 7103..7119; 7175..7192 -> 0.98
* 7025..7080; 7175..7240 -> 0.87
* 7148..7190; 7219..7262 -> 1.20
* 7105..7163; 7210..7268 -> 1.24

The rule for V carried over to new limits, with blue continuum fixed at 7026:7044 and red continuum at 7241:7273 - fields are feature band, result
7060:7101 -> 7.20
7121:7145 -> 7.48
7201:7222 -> 3.65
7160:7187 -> 5.56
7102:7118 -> 2.80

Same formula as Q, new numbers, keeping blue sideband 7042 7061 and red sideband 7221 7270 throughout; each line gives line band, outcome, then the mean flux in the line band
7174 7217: 6.69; 18.1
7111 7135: 5.32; 17.1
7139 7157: 4.89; 15.9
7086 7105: 4.57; 16.8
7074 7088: 1.33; 20.1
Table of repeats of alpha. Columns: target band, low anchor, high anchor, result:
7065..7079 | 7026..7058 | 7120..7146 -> 0.23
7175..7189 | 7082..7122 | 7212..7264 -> 0.99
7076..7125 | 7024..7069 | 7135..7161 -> 0.27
